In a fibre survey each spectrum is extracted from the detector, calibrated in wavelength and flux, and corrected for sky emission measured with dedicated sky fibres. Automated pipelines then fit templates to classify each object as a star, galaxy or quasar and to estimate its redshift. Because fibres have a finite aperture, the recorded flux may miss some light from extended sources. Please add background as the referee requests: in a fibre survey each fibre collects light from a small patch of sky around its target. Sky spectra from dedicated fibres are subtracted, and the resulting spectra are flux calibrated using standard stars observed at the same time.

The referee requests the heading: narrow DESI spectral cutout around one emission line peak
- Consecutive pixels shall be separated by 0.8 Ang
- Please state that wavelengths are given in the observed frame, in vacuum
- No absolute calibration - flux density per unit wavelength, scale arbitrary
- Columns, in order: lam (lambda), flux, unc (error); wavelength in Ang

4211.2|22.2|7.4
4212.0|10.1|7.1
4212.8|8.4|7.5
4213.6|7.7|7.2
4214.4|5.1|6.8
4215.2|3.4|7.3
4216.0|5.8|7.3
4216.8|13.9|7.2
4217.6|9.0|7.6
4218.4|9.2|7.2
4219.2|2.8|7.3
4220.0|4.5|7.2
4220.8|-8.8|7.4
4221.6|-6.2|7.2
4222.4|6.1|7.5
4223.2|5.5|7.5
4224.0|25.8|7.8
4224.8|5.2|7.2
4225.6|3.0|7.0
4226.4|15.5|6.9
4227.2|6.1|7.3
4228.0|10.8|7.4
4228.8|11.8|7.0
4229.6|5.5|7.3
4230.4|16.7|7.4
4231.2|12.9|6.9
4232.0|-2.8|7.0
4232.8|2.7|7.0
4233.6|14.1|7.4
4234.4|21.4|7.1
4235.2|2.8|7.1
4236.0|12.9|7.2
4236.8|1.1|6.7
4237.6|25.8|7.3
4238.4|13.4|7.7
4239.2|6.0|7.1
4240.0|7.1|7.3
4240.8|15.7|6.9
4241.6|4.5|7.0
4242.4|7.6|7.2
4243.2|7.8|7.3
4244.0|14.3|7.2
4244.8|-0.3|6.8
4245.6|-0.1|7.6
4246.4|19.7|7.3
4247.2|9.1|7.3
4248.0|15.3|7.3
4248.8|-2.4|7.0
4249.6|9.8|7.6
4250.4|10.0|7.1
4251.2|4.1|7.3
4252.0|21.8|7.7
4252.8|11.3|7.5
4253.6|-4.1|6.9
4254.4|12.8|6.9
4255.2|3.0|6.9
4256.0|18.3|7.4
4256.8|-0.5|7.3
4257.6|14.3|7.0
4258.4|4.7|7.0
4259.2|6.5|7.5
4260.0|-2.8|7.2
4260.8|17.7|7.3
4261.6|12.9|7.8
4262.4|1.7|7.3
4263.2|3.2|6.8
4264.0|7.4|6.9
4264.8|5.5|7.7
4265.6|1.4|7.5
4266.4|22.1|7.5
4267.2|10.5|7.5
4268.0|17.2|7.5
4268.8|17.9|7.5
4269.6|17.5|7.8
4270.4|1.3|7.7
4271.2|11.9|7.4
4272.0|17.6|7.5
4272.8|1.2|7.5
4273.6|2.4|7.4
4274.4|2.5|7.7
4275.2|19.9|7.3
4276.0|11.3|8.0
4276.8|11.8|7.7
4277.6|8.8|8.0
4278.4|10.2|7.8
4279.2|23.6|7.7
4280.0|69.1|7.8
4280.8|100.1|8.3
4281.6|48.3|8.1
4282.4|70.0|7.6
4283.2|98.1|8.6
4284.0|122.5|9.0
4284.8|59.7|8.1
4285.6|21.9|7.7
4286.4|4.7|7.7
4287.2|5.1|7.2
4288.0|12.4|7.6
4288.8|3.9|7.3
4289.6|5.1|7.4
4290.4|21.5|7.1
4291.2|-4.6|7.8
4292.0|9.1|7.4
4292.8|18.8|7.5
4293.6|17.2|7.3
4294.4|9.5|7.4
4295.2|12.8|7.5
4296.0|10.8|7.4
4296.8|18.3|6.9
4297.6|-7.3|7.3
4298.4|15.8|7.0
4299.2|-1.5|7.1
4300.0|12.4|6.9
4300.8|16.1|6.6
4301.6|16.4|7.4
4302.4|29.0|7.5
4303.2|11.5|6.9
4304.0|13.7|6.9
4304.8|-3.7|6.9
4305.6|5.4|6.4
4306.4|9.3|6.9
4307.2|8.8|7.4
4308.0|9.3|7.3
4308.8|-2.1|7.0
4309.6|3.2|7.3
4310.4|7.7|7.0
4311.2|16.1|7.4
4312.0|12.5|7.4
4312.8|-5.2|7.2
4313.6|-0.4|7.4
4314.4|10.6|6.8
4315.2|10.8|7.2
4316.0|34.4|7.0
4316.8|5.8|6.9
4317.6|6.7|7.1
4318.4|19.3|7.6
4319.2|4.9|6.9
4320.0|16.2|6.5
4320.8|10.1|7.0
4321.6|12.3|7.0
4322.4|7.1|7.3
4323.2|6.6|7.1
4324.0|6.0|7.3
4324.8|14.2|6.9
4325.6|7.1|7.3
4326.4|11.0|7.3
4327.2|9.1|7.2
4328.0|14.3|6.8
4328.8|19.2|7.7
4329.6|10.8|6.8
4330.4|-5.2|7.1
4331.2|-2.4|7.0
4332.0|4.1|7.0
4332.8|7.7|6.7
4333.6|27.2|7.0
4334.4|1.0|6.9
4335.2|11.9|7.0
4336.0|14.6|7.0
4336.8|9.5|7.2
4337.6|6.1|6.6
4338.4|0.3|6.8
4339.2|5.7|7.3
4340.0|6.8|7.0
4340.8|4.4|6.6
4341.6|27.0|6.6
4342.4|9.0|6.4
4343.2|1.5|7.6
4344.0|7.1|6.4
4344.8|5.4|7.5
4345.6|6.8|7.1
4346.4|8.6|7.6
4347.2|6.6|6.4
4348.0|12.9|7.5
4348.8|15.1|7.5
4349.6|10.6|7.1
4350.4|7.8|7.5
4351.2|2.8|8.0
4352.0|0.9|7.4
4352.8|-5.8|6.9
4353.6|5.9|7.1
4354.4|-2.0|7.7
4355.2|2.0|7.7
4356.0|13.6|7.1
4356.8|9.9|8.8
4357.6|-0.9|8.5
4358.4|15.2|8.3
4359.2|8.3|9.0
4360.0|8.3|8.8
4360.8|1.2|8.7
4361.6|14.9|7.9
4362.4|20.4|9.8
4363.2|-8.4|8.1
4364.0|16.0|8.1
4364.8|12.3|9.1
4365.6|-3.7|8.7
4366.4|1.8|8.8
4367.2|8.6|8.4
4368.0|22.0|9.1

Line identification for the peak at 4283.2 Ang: [O II] 3727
